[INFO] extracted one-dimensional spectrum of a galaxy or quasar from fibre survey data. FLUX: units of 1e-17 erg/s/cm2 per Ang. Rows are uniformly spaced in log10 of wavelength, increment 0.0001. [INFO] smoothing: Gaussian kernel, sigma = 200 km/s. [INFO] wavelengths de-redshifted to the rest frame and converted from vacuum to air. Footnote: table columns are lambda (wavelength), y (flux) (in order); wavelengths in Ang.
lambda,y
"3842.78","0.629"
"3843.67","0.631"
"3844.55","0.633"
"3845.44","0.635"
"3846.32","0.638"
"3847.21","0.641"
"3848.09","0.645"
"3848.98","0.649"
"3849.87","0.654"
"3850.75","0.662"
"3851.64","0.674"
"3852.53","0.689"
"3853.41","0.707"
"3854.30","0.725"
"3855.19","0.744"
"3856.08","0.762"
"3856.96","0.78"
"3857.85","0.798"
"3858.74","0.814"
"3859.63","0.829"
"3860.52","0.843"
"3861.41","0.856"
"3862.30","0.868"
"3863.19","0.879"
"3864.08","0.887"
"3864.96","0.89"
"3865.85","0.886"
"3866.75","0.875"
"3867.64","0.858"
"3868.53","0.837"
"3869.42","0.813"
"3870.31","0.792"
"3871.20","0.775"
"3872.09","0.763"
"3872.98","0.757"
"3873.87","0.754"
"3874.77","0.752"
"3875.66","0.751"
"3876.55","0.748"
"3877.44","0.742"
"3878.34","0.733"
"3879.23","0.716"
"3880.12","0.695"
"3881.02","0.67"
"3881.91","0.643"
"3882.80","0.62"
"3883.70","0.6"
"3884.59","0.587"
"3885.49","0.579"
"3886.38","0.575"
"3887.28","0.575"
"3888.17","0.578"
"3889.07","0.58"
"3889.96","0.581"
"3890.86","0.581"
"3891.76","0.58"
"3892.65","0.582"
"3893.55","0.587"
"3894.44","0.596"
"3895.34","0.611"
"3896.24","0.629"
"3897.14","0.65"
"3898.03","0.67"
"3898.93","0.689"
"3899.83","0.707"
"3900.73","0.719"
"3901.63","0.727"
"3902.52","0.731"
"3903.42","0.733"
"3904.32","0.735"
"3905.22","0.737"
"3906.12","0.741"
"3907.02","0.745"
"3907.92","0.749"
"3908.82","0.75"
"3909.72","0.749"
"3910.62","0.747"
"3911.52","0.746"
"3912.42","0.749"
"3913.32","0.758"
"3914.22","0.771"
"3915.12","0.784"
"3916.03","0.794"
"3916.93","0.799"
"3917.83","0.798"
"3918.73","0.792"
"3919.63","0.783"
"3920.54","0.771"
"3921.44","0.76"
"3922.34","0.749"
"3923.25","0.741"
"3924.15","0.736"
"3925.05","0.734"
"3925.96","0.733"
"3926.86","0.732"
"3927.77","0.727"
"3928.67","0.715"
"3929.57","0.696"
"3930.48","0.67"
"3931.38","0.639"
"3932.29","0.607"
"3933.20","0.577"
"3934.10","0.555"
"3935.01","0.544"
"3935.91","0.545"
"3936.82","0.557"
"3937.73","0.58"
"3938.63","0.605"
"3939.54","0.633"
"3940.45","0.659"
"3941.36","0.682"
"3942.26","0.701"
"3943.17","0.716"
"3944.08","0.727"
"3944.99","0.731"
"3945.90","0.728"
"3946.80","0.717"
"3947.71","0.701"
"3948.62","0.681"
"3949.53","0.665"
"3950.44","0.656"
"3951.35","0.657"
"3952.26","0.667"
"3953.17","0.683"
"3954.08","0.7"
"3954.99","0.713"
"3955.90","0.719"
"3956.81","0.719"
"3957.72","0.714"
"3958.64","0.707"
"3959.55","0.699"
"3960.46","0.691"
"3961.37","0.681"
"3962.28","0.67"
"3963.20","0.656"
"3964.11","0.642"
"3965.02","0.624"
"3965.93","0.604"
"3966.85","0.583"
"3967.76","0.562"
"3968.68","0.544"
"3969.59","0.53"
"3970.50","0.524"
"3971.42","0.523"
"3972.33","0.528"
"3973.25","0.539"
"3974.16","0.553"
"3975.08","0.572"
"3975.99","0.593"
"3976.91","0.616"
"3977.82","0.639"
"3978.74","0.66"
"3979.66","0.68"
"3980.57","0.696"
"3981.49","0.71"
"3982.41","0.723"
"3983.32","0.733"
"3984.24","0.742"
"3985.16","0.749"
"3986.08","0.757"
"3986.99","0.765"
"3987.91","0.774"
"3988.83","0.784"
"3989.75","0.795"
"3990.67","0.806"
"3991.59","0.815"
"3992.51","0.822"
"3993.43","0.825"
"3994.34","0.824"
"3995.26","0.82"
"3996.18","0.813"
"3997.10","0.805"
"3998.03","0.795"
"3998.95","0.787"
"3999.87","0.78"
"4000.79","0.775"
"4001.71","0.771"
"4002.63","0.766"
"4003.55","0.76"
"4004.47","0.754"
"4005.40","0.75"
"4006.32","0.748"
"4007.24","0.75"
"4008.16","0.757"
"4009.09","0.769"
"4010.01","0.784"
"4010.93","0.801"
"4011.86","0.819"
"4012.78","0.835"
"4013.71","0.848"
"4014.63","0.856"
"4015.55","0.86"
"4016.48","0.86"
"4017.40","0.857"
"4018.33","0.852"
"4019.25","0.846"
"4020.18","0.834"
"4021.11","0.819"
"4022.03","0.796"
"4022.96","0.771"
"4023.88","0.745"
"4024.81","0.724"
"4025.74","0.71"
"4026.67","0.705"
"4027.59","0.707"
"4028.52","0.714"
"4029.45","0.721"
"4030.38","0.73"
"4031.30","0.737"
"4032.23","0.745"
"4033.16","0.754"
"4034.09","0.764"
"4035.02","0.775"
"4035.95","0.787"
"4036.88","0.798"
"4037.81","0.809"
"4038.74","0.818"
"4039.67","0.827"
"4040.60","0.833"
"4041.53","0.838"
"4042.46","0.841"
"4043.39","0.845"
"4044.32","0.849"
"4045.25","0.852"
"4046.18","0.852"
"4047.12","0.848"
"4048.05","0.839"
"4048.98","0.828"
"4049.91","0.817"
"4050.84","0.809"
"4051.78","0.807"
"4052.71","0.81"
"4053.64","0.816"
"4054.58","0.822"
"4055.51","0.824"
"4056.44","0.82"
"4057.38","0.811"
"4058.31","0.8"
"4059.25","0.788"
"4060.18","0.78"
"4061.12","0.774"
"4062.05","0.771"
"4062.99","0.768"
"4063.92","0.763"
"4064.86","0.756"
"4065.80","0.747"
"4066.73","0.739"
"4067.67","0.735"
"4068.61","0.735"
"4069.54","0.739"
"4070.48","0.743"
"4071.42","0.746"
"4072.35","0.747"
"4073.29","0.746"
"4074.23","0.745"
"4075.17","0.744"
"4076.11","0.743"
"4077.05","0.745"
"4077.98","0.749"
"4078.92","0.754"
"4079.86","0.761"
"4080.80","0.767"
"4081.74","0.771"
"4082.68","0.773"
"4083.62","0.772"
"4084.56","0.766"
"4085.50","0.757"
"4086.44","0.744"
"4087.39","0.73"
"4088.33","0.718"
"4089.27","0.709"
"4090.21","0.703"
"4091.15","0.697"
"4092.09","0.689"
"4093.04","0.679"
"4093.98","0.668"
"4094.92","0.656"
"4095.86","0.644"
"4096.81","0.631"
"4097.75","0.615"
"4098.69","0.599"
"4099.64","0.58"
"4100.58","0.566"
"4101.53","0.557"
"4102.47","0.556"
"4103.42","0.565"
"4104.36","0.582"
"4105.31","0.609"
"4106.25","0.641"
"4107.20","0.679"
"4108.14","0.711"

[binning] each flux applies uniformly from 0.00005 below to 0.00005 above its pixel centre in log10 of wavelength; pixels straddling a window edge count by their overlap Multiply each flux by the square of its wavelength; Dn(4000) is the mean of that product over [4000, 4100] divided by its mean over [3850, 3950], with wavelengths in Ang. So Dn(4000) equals 1.2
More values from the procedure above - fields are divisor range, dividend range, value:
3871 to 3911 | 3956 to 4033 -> 1.13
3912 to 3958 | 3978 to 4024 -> 1.16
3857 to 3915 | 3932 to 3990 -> 0.94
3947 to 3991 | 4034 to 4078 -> 1.24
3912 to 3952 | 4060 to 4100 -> 1.12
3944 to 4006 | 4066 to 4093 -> 1.12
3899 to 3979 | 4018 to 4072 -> 1.22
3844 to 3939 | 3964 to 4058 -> 1.13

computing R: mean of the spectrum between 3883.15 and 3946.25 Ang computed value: 0.682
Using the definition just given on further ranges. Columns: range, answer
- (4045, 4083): 0.78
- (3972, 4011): 0.737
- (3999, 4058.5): 0.796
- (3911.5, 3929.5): 0.758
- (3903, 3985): 0.68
